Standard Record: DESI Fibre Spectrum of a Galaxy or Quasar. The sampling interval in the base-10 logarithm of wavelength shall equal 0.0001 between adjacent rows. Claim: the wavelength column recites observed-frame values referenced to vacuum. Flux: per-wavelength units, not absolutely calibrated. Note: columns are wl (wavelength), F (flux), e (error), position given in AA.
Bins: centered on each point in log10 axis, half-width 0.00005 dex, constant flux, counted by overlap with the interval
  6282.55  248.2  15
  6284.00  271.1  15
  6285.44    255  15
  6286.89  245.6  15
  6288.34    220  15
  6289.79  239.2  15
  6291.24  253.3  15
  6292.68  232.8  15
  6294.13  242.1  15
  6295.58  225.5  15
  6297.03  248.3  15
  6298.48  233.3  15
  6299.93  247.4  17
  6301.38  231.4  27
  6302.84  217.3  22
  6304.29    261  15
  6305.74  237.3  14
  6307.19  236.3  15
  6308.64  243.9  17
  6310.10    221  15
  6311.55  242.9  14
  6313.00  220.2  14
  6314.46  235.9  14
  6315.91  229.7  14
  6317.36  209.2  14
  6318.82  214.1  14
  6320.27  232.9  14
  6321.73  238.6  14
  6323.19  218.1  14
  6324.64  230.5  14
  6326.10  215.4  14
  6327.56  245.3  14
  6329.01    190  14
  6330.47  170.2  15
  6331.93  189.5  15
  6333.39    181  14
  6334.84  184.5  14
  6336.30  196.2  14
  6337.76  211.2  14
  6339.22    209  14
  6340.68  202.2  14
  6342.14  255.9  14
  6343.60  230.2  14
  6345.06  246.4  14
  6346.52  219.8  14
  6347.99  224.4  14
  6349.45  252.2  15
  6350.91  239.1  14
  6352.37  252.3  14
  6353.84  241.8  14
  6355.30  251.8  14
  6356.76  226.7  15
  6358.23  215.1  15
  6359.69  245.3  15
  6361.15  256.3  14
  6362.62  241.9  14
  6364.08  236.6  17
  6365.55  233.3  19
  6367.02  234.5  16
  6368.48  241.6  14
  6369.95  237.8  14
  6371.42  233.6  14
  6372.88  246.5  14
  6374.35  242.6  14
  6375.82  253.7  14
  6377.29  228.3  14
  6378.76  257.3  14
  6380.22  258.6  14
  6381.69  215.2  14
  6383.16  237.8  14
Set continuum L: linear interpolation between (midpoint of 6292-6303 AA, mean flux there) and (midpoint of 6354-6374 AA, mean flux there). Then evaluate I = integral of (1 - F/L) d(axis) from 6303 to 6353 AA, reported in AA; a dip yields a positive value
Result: 2.9 AA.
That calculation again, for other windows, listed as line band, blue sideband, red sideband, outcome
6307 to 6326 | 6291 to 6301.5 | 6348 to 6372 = 0.90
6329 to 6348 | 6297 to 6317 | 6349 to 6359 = 2.41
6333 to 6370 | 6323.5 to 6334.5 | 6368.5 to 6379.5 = -1.11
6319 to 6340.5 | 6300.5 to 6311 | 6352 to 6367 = 2.65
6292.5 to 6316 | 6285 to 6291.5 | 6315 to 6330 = -0.40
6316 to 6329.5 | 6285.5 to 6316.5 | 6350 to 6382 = 0.89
